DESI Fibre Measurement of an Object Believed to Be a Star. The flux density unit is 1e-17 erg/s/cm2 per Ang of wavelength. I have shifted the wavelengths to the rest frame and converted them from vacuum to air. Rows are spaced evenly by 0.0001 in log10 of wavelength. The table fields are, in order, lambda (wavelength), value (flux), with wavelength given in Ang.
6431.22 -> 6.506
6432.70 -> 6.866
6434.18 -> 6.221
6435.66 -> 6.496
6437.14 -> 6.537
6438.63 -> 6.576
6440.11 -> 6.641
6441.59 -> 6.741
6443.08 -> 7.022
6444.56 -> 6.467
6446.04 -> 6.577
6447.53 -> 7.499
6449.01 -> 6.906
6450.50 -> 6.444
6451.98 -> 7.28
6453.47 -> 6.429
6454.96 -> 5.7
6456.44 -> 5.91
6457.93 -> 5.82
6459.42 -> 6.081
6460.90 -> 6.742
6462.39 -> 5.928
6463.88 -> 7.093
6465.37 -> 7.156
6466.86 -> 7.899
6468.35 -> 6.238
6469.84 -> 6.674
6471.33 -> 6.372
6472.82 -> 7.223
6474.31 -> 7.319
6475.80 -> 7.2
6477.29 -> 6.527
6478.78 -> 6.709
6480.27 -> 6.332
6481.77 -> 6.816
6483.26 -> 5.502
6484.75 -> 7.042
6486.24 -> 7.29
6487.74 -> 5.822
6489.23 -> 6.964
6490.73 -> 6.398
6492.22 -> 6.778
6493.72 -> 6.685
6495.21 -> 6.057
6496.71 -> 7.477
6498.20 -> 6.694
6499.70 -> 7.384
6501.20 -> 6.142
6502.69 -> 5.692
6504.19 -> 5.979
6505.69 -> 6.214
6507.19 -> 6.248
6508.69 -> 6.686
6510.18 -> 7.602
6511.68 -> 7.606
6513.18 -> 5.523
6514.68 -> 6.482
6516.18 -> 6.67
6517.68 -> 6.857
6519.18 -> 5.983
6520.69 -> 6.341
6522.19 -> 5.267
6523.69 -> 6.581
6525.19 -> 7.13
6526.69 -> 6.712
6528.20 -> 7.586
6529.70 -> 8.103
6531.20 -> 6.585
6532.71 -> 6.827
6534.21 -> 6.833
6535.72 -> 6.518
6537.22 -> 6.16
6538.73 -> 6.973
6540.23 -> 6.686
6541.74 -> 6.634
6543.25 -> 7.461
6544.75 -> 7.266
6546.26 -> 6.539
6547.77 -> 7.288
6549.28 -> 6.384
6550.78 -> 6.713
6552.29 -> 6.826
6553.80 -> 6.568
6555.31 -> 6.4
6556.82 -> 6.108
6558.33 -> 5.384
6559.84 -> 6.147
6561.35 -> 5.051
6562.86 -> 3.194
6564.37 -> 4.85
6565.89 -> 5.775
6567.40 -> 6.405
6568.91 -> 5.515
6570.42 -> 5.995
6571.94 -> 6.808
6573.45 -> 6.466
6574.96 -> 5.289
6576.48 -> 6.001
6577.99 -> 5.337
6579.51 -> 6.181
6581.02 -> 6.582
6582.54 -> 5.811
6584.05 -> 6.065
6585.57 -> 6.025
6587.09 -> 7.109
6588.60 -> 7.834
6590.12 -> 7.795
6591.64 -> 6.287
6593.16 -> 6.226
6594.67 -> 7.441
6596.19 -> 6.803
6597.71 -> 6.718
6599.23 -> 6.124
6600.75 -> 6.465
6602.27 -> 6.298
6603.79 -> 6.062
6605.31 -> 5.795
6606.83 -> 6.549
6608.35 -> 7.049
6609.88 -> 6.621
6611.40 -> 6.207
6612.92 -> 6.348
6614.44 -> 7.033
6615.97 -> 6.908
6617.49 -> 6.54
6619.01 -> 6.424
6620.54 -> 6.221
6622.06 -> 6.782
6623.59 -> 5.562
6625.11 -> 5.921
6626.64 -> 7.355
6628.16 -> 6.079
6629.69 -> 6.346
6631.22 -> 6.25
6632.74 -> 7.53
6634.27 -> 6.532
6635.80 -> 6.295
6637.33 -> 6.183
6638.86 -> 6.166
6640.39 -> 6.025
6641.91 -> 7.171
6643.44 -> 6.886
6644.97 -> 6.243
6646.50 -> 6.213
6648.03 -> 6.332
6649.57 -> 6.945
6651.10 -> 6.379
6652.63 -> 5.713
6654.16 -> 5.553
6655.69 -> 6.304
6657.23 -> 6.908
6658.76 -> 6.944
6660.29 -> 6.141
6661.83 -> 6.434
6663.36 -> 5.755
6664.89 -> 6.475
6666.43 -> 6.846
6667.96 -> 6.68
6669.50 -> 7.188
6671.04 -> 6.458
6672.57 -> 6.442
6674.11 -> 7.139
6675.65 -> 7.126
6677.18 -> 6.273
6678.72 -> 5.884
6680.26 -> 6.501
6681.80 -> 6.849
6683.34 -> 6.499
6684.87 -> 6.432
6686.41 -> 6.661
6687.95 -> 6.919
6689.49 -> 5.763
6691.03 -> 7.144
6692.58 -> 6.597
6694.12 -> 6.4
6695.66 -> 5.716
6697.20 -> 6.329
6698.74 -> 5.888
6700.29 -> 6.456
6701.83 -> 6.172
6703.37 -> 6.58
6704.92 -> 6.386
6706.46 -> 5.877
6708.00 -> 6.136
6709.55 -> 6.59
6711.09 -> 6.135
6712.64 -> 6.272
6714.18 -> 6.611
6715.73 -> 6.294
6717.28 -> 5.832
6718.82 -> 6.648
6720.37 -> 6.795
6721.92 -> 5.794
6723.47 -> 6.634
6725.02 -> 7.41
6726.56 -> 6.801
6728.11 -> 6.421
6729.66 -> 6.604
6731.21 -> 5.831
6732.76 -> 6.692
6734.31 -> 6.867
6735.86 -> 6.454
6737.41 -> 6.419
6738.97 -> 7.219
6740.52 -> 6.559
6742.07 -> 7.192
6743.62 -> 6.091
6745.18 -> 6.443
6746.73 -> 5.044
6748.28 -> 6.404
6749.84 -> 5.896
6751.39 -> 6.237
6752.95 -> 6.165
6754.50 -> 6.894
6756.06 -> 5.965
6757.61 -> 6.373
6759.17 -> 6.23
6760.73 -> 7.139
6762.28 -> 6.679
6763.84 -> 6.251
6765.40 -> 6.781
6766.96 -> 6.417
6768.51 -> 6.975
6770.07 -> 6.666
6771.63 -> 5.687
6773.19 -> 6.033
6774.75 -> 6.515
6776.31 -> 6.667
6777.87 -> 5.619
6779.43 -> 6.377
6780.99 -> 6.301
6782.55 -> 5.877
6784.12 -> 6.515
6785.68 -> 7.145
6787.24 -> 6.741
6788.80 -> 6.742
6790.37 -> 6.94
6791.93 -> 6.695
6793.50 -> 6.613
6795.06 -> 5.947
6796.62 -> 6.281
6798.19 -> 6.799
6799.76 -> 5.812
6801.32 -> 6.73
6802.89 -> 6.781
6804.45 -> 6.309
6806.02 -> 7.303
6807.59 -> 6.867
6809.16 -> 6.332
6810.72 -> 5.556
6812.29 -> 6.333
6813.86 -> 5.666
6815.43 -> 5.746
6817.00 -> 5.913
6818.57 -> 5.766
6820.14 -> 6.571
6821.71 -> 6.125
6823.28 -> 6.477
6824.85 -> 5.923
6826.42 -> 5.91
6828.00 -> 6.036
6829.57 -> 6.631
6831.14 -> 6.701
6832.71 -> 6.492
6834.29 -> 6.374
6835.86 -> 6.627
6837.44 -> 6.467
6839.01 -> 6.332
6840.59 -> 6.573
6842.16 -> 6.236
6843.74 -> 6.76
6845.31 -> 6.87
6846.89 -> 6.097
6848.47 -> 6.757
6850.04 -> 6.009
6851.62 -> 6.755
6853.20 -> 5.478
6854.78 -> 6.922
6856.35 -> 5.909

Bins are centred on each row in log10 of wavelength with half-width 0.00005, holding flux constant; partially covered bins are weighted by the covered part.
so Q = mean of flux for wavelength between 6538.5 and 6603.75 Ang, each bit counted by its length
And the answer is 6.31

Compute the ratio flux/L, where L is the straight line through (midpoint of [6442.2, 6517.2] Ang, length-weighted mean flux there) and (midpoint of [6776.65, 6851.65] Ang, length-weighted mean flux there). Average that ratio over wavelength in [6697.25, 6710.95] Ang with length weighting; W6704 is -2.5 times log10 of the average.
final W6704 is 0.03 mag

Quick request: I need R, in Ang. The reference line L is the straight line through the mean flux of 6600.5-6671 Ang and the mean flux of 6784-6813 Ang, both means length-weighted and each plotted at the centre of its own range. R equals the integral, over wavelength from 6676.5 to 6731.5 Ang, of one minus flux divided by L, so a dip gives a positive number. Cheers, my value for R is 0.8 Ang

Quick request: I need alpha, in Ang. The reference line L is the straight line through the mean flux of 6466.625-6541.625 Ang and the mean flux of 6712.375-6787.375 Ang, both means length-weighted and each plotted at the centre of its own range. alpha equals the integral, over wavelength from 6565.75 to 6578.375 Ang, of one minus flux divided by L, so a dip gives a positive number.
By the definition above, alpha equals 1.18 Ang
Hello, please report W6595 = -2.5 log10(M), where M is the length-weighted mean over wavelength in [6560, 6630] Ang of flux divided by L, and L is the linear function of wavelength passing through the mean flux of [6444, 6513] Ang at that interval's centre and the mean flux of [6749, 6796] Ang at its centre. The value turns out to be 0.05 mag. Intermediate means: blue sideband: 6.64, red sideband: 6.44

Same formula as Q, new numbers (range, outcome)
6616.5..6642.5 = 6.44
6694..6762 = 6.39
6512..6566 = 6.42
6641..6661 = 6.44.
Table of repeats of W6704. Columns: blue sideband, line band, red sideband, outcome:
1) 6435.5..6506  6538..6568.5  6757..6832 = 0.06 mag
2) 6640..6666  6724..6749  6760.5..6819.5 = -0.02 mag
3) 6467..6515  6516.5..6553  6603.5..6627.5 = -0.03 mag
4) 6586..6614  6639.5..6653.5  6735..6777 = 0.03 mag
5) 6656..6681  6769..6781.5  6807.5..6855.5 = 0.02 mag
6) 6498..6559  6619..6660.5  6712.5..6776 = 0.02 mag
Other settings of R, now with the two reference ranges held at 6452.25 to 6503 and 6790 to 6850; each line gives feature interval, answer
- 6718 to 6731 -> -0.3 Ang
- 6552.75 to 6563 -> 1.3 Ang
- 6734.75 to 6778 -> 0.0 Ang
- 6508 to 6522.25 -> 0.0 Ang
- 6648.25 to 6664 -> 0.4 Ang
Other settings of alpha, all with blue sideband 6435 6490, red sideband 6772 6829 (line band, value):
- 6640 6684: -0.3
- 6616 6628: 0.2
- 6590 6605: -0.1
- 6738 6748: -0.1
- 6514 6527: 0.3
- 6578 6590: 0.0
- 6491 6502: -0.2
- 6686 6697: 0.0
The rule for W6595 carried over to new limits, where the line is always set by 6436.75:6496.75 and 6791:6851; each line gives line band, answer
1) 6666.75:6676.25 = -0.06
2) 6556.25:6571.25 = 0.20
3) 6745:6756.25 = 0.05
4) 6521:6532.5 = -0.04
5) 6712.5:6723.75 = 0.01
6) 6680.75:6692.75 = -0.02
